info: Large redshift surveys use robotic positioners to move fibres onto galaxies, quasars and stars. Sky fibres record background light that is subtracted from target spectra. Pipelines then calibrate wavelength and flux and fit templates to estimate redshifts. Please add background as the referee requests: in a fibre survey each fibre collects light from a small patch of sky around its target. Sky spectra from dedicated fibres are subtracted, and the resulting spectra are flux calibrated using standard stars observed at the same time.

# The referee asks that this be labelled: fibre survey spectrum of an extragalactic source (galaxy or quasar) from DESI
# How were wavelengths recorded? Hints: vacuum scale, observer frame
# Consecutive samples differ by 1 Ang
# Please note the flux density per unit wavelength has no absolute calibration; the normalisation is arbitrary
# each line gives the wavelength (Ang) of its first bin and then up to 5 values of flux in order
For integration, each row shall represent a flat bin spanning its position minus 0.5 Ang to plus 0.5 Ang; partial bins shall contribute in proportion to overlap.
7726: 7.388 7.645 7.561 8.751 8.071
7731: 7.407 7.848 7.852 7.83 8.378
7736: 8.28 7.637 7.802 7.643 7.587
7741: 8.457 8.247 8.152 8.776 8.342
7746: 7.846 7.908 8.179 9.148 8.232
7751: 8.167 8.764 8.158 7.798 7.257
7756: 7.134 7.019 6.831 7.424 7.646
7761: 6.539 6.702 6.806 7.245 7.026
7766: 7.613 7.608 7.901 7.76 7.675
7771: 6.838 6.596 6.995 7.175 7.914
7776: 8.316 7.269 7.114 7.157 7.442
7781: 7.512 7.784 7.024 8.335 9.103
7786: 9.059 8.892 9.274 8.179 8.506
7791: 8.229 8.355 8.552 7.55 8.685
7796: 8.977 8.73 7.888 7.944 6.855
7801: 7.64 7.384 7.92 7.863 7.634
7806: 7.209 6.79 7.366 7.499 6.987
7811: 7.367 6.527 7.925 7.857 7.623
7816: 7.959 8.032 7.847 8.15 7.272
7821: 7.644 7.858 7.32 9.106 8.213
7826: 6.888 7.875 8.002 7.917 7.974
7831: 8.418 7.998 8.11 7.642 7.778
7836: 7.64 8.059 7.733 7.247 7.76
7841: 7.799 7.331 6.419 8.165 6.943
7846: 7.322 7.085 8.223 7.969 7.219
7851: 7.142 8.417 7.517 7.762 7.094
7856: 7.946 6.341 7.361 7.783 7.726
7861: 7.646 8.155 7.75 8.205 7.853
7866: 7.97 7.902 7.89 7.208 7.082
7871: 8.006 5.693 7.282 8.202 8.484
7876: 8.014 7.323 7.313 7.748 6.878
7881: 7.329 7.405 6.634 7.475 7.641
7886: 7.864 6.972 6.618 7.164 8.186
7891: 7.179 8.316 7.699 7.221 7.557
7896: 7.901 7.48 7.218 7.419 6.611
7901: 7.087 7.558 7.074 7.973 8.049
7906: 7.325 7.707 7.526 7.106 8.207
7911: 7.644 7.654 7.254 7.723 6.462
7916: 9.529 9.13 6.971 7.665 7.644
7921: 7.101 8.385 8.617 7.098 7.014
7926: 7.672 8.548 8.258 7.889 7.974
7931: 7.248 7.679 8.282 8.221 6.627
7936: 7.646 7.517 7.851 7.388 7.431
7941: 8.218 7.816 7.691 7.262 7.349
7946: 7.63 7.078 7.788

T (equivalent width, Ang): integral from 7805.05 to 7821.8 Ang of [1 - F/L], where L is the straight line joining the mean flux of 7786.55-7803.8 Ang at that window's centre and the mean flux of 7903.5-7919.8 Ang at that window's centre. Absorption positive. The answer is 1.3 Ang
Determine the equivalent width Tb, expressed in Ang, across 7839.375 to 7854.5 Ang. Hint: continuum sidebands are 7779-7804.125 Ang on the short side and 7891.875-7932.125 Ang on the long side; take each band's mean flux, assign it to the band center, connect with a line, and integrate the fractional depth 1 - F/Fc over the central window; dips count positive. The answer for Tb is 0.7 Ang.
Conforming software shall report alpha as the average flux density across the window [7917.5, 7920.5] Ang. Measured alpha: 7.43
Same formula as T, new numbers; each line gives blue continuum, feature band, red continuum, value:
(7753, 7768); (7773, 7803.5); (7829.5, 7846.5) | -2.5 Ang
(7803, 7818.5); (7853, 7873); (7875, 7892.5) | -0.2 Ang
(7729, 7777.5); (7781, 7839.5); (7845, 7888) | -2.1 Ang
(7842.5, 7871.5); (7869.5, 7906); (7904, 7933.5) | 1.2 Ang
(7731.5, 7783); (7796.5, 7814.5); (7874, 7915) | 0.2 Ang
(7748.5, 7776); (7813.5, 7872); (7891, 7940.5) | -0.9 Ang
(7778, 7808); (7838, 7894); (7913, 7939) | 2.5 Ang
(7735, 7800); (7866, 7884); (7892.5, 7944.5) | 0.6 Ang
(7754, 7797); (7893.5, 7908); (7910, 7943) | 0.6 Ang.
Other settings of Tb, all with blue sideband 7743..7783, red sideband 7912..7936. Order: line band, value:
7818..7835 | -0.5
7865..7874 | 0.3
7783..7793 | -1.3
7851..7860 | 0.2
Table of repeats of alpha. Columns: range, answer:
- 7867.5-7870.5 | 7.39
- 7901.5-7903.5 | 7.32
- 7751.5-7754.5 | 8.24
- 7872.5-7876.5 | 8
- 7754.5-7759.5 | 7.13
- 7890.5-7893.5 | 7.73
